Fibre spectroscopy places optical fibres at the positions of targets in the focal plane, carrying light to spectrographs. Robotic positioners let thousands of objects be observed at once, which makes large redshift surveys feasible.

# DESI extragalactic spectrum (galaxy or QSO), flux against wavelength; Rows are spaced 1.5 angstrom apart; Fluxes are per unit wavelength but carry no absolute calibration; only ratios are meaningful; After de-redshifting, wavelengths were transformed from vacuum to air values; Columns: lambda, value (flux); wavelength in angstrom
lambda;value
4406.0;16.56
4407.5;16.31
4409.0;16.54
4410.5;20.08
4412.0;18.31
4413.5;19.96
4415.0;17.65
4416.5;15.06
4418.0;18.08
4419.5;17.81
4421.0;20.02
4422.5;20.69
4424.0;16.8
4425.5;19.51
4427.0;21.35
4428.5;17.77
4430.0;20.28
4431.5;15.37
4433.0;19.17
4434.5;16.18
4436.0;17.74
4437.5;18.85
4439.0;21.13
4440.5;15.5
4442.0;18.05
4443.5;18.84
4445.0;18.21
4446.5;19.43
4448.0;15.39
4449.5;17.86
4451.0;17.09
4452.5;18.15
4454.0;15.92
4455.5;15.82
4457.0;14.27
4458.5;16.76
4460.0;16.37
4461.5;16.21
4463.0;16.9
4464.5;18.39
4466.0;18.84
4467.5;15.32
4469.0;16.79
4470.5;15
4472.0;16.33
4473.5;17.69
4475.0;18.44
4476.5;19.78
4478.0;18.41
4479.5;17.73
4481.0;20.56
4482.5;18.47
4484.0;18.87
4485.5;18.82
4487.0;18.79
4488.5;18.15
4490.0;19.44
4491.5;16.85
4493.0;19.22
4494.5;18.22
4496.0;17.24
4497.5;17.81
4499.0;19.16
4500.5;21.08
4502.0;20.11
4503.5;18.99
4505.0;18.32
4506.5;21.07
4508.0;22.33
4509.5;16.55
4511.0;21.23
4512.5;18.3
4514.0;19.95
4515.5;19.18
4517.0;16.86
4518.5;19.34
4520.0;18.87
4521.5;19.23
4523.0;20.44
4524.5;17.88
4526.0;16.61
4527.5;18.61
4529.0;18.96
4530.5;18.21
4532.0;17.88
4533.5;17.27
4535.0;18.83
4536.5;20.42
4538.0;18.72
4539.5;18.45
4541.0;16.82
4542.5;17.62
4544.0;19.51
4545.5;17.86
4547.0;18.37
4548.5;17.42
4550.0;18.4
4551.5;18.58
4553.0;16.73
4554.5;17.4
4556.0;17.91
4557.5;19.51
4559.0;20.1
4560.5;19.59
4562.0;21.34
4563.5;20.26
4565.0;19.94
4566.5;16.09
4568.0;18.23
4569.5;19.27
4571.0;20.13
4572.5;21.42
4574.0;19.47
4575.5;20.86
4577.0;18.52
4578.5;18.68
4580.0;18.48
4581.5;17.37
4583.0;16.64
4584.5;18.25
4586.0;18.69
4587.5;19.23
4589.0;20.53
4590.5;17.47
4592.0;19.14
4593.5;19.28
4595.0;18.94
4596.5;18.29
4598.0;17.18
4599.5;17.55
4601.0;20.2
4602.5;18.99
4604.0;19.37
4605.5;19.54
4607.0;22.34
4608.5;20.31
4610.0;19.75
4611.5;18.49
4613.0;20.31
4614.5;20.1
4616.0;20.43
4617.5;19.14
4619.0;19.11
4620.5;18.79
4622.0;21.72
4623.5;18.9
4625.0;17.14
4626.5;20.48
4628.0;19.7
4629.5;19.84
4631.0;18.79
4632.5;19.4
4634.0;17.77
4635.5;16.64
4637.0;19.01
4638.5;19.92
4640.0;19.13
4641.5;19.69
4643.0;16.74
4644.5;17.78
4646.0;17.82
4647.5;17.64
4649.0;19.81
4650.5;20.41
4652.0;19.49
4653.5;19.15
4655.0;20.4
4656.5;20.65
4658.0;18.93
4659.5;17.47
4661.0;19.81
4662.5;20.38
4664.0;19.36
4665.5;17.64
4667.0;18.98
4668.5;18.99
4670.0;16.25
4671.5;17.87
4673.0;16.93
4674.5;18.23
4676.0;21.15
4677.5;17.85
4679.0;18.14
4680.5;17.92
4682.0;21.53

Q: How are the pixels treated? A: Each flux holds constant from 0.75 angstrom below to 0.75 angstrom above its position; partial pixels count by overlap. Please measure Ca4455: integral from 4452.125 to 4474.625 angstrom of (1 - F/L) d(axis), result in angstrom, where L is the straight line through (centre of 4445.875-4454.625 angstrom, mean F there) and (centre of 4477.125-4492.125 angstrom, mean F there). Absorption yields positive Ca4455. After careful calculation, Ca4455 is 1.5 angstrom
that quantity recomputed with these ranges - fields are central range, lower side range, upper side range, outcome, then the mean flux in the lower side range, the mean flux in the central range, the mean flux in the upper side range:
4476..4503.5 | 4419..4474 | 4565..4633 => -1.2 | 17.6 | 18.8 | 19.2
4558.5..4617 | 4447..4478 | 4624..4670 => -3.1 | 16.9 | 19.2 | 18.9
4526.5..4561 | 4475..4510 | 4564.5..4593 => 1.0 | 19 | 18.4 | 18.9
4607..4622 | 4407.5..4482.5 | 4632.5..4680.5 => -1.1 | 17.8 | 19.8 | 18.7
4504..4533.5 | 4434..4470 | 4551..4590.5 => -1.1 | 17.2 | 18.9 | 18.9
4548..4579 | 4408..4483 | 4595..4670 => -0.7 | 17.8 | 19.1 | 19.1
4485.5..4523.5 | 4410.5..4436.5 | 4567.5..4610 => -0.6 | 18.4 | 19.1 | 19.1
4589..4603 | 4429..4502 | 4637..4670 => 0.0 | 17.8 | 18.7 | 19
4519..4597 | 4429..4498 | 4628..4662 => -1.5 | 17.7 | 18.7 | 19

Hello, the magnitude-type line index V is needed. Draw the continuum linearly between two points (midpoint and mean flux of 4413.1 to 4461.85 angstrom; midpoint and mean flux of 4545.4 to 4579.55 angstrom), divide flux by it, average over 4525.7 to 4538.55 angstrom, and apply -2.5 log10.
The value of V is 0.014 mag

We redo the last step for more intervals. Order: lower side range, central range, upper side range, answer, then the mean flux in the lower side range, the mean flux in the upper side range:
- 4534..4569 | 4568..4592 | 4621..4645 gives -0.02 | 18.6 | 18.9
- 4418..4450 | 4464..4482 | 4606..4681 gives 0.04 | 18.4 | 19.1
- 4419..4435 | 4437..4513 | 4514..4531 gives 0.03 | 18.7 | 18.6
